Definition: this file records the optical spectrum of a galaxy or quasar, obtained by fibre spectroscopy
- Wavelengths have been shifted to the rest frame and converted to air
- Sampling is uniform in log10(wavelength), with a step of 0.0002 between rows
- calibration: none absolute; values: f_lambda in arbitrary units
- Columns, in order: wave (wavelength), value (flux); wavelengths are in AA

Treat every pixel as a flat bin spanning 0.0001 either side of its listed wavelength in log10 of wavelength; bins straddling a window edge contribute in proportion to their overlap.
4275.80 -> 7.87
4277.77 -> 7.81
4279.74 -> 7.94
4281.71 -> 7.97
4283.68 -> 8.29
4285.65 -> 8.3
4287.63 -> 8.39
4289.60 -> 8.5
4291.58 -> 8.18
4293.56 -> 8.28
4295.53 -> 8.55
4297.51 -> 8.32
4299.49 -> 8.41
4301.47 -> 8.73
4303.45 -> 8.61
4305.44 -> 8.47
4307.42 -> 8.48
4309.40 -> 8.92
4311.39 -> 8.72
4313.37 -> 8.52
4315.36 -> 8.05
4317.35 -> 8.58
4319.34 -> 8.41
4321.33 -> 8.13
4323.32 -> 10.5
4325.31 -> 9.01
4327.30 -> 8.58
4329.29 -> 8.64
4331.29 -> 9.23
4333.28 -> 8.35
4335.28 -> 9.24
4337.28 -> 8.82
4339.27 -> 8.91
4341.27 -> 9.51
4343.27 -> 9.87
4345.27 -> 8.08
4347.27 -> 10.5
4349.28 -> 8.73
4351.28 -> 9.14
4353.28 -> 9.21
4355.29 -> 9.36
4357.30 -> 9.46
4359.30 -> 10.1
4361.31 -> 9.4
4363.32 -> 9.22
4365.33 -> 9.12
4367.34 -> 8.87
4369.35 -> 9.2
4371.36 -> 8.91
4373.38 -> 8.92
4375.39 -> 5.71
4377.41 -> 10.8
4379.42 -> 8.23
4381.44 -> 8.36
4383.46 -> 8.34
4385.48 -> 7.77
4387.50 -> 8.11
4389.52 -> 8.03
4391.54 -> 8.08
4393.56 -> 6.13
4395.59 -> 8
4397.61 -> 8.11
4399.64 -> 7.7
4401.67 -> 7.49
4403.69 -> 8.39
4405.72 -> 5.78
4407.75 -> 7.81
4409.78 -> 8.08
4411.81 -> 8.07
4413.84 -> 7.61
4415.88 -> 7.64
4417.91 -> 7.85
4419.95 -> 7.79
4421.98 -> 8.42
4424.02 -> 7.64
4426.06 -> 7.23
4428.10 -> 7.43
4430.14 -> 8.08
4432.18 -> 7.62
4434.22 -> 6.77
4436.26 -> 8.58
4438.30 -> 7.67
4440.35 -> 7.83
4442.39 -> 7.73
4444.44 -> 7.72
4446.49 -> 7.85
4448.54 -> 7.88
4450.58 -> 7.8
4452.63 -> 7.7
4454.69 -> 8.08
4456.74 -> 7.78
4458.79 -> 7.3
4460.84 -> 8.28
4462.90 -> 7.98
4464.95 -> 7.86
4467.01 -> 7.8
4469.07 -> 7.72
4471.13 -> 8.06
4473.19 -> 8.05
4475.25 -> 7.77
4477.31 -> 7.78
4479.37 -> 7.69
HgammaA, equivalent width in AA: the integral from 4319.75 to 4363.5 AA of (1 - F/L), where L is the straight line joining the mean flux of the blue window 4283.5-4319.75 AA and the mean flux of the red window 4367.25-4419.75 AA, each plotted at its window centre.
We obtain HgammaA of -4.88 AA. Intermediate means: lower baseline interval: 8.46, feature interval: 9.17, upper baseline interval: 7.98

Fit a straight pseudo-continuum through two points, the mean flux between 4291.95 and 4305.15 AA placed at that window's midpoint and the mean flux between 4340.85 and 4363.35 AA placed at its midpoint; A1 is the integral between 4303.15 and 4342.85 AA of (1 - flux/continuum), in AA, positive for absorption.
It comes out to 0.4 AA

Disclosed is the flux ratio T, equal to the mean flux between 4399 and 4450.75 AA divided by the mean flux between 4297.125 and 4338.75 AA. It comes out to 0.89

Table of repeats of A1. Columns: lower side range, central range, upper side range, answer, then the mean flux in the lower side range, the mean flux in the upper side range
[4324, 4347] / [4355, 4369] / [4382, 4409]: -1.55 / 9.01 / 7.69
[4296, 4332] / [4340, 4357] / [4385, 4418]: -2.09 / 8.68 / 7.68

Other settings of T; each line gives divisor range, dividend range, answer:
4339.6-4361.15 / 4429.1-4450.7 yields 0.83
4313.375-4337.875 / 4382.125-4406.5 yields 0.88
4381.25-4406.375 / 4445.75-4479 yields 1.02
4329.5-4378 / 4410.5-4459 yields 0.85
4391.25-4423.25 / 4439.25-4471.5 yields 1.02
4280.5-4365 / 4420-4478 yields 0.88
